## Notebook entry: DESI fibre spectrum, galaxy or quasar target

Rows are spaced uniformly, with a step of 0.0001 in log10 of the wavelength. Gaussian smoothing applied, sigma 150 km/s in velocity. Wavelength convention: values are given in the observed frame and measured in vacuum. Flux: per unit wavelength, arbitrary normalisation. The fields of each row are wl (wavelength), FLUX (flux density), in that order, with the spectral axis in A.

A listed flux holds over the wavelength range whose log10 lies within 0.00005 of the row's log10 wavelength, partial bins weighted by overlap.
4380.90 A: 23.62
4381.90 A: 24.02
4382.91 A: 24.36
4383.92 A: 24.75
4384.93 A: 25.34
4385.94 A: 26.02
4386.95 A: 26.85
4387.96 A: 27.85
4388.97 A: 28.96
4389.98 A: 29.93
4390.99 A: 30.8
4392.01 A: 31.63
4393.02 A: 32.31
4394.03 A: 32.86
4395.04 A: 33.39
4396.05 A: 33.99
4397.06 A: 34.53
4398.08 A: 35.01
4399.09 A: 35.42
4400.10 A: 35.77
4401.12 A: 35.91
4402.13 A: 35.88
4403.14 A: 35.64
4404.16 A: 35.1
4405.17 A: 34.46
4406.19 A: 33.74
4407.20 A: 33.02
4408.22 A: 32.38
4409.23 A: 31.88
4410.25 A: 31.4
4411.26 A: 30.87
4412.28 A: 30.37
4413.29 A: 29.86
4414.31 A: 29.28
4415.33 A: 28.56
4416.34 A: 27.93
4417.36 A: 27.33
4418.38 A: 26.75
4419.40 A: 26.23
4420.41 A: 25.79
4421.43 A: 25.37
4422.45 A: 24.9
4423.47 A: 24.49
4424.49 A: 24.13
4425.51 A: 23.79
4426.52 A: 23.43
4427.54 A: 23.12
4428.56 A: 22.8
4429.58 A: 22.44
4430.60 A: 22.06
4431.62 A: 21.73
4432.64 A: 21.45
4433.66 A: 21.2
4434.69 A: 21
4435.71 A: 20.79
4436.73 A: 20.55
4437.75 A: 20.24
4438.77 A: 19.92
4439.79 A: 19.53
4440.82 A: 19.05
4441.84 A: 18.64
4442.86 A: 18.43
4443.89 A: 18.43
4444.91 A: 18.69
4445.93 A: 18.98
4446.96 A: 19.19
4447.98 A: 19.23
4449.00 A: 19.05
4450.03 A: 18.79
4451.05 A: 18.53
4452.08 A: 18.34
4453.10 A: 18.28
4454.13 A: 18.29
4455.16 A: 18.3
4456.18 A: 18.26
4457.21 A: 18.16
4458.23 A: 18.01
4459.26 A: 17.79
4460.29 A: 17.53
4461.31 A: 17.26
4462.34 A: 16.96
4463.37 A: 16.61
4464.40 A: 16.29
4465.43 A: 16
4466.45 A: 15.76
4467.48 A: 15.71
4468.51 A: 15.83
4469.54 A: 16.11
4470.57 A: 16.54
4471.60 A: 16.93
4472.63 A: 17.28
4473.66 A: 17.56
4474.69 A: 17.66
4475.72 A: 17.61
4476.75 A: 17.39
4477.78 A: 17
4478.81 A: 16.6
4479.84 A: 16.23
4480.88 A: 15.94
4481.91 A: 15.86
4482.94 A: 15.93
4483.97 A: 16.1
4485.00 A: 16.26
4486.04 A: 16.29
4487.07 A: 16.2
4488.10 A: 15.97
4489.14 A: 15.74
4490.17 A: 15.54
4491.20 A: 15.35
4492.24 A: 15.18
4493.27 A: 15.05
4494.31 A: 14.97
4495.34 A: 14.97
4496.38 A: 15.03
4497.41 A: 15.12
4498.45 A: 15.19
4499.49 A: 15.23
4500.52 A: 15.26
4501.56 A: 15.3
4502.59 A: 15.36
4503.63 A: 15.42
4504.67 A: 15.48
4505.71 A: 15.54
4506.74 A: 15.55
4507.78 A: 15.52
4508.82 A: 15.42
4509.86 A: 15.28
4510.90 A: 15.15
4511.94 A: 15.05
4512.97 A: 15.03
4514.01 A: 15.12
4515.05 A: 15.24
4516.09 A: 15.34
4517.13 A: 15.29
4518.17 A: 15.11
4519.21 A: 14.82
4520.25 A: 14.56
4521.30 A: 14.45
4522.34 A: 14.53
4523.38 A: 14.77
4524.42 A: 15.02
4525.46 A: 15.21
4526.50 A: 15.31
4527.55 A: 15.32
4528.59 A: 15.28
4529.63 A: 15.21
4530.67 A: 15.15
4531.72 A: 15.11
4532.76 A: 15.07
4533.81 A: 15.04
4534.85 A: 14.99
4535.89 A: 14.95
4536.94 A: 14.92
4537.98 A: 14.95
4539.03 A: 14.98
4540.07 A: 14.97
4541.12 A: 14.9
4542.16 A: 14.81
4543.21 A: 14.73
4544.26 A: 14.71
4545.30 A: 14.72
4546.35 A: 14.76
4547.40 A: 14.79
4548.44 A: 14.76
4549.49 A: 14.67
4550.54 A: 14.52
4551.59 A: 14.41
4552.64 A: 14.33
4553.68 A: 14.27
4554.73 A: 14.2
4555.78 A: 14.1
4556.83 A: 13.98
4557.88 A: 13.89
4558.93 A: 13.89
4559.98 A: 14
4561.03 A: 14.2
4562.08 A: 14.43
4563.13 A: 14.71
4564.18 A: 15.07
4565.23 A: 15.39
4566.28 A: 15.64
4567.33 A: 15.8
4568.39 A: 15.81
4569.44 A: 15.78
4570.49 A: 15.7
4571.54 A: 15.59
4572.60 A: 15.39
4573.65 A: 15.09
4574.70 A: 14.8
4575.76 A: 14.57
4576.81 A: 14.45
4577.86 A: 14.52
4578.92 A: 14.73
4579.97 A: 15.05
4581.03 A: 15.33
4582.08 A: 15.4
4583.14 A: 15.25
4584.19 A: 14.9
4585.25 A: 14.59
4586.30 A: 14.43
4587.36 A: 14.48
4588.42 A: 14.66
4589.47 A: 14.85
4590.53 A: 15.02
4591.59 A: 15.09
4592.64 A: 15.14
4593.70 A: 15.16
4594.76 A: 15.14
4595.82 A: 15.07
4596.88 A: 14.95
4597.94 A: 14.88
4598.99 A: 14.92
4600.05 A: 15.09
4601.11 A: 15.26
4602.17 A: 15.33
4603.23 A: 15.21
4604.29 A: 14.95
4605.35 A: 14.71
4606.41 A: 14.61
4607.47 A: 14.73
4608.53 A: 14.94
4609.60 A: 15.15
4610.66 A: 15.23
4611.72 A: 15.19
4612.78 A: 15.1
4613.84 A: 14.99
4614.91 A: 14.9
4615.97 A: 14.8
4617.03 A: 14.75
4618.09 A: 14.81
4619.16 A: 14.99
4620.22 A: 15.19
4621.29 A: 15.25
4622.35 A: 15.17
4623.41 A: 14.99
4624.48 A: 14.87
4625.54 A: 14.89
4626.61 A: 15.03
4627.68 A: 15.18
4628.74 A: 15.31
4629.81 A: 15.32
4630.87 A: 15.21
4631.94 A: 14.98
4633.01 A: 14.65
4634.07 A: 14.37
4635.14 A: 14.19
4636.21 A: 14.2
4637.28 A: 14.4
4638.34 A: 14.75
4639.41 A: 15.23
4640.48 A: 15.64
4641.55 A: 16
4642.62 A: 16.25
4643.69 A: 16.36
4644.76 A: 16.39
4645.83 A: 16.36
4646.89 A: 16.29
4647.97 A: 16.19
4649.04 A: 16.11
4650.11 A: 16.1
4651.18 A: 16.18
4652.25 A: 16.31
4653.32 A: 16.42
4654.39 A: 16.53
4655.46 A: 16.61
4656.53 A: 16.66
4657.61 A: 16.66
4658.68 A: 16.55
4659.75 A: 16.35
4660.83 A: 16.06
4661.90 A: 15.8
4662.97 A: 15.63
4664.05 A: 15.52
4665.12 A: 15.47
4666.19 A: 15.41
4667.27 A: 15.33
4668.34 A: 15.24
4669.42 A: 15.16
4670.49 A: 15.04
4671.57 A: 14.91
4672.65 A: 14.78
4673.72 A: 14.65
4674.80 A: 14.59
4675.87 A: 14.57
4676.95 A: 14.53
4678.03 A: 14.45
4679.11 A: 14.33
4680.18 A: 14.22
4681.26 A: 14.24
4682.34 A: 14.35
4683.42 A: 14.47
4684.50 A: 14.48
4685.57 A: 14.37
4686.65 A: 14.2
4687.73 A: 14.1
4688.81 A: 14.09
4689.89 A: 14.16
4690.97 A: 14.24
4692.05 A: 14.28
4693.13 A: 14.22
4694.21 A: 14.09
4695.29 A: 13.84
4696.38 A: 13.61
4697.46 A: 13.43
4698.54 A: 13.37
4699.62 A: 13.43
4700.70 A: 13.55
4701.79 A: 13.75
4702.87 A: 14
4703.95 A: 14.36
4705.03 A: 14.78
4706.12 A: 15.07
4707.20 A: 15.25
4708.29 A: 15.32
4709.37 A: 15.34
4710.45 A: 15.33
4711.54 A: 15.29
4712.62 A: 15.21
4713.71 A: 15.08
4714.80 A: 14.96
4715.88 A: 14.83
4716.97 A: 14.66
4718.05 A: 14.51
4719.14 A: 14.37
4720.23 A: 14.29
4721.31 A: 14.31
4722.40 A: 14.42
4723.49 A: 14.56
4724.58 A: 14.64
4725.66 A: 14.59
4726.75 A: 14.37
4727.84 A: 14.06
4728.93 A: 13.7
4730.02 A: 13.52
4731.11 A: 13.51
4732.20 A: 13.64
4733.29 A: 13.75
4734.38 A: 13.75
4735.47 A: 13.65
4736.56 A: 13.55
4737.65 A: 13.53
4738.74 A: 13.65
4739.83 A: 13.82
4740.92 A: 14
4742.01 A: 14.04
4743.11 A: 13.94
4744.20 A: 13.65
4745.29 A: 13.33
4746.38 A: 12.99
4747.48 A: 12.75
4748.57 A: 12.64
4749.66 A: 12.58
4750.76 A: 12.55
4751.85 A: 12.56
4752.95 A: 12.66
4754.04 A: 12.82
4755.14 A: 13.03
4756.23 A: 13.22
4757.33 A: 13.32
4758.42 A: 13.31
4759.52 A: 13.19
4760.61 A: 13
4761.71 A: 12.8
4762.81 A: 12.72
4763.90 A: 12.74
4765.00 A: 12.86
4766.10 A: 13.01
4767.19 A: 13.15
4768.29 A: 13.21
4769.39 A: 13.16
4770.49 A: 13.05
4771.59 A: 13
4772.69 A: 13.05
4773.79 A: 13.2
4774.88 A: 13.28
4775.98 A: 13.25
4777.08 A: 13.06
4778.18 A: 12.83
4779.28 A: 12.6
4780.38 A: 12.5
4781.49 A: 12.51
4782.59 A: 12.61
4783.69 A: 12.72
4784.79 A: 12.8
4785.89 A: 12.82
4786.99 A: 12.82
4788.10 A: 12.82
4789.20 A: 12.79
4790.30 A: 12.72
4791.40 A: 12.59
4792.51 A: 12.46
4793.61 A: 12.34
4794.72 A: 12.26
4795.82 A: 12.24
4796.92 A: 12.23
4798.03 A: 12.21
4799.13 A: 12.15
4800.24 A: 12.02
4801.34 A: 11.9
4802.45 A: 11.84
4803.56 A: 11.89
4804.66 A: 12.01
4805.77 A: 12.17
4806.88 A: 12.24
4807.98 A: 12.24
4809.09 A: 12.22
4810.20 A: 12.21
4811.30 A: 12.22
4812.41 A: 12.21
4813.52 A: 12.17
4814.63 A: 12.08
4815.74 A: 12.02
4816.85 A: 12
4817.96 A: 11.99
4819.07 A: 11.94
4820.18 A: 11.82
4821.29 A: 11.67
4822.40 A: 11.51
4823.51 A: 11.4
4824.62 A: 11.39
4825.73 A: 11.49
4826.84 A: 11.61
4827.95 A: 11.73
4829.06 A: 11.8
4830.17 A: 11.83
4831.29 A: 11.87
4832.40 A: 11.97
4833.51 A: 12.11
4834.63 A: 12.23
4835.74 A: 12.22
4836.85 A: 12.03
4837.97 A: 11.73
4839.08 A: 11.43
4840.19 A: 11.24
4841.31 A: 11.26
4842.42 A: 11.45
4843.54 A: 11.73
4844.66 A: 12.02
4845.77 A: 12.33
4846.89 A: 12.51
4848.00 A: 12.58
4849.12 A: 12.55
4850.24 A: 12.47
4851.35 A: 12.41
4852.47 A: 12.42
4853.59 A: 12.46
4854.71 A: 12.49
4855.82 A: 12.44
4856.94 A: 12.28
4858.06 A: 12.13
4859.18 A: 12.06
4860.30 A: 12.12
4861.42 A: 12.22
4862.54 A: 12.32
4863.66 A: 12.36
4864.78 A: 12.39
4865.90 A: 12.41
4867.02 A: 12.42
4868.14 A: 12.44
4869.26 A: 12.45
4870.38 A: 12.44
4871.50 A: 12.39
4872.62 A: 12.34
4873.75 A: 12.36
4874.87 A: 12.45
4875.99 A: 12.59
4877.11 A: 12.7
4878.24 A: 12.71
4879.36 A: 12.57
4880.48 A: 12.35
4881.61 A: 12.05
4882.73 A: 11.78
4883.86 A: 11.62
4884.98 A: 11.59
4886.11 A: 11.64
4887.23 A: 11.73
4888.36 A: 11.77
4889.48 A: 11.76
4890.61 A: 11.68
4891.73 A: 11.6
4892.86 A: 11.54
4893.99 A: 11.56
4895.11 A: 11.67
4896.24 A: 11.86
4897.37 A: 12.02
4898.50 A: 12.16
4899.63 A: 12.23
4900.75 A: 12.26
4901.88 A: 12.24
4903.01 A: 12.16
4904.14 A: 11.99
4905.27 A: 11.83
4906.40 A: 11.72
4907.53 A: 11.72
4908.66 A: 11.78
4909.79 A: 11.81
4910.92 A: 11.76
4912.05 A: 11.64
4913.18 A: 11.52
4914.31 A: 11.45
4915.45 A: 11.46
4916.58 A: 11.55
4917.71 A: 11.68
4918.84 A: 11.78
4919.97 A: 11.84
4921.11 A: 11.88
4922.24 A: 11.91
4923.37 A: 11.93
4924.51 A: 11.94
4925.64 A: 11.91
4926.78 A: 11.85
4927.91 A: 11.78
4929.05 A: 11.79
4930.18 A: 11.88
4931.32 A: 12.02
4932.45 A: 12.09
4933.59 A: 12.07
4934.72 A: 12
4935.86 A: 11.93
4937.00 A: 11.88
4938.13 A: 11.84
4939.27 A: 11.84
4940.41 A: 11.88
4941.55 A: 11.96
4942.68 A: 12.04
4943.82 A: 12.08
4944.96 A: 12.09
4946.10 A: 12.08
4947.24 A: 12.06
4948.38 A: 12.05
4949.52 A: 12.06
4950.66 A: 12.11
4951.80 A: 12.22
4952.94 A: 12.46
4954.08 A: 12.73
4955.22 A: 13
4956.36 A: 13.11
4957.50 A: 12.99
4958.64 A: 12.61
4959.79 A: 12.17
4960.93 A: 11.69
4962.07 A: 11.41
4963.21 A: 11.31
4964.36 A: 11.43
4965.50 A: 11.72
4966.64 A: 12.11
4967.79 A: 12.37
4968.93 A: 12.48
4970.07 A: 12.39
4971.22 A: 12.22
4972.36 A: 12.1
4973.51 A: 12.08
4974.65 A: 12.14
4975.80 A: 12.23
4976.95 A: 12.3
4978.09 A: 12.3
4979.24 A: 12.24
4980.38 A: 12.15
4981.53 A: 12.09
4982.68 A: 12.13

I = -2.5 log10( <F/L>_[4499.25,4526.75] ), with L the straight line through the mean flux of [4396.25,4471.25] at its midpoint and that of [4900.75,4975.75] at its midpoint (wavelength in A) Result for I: 0.39 mag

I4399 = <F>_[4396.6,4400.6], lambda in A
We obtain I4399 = 35.2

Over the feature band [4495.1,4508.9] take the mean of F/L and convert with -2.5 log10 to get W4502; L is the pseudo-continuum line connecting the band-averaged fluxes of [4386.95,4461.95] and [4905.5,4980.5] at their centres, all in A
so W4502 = 0.459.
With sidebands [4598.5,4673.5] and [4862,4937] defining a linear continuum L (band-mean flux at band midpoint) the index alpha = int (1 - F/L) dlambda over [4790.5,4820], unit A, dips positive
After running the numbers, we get 2.3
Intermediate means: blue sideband 15.4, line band 12.1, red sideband 12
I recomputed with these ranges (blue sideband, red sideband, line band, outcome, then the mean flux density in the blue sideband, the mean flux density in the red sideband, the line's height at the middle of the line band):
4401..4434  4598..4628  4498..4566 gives 0.335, 27.9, 15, 20.4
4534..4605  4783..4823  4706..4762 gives -0.071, 14.9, 12.2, 13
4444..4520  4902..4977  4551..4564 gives 0.106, 16.4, 12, 15.7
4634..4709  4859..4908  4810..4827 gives 0.100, 15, 12.1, 13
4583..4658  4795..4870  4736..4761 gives 0.008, 15.3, 12.1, 13.3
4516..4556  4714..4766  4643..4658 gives -0.158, 14.8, 13.6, 14.1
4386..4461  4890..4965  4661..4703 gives 0.269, 25.5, 11.9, 18.5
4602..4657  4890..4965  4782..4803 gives 0.088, 15.3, 11.9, 13.5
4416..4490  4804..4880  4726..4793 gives 0.040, 19.2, 12.1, 13.6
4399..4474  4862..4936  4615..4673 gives 0.162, 22.9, 12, 18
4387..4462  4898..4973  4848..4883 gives 0.120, 25.4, 12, 13.8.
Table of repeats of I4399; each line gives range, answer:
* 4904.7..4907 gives 11.8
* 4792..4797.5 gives 12.3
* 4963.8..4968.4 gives 11.9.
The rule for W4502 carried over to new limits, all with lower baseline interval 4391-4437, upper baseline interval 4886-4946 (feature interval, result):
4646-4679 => 0.29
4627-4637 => 0.40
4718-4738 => 0.28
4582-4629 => 0.43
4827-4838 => 0.22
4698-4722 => 0.27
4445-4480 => 0.48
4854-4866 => 0.12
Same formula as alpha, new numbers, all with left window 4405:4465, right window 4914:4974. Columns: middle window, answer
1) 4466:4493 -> 6.7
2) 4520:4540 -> 5.5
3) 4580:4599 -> 4.3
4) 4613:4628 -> 3.0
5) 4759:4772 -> 2.3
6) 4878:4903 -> 2.3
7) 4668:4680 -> 2.0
